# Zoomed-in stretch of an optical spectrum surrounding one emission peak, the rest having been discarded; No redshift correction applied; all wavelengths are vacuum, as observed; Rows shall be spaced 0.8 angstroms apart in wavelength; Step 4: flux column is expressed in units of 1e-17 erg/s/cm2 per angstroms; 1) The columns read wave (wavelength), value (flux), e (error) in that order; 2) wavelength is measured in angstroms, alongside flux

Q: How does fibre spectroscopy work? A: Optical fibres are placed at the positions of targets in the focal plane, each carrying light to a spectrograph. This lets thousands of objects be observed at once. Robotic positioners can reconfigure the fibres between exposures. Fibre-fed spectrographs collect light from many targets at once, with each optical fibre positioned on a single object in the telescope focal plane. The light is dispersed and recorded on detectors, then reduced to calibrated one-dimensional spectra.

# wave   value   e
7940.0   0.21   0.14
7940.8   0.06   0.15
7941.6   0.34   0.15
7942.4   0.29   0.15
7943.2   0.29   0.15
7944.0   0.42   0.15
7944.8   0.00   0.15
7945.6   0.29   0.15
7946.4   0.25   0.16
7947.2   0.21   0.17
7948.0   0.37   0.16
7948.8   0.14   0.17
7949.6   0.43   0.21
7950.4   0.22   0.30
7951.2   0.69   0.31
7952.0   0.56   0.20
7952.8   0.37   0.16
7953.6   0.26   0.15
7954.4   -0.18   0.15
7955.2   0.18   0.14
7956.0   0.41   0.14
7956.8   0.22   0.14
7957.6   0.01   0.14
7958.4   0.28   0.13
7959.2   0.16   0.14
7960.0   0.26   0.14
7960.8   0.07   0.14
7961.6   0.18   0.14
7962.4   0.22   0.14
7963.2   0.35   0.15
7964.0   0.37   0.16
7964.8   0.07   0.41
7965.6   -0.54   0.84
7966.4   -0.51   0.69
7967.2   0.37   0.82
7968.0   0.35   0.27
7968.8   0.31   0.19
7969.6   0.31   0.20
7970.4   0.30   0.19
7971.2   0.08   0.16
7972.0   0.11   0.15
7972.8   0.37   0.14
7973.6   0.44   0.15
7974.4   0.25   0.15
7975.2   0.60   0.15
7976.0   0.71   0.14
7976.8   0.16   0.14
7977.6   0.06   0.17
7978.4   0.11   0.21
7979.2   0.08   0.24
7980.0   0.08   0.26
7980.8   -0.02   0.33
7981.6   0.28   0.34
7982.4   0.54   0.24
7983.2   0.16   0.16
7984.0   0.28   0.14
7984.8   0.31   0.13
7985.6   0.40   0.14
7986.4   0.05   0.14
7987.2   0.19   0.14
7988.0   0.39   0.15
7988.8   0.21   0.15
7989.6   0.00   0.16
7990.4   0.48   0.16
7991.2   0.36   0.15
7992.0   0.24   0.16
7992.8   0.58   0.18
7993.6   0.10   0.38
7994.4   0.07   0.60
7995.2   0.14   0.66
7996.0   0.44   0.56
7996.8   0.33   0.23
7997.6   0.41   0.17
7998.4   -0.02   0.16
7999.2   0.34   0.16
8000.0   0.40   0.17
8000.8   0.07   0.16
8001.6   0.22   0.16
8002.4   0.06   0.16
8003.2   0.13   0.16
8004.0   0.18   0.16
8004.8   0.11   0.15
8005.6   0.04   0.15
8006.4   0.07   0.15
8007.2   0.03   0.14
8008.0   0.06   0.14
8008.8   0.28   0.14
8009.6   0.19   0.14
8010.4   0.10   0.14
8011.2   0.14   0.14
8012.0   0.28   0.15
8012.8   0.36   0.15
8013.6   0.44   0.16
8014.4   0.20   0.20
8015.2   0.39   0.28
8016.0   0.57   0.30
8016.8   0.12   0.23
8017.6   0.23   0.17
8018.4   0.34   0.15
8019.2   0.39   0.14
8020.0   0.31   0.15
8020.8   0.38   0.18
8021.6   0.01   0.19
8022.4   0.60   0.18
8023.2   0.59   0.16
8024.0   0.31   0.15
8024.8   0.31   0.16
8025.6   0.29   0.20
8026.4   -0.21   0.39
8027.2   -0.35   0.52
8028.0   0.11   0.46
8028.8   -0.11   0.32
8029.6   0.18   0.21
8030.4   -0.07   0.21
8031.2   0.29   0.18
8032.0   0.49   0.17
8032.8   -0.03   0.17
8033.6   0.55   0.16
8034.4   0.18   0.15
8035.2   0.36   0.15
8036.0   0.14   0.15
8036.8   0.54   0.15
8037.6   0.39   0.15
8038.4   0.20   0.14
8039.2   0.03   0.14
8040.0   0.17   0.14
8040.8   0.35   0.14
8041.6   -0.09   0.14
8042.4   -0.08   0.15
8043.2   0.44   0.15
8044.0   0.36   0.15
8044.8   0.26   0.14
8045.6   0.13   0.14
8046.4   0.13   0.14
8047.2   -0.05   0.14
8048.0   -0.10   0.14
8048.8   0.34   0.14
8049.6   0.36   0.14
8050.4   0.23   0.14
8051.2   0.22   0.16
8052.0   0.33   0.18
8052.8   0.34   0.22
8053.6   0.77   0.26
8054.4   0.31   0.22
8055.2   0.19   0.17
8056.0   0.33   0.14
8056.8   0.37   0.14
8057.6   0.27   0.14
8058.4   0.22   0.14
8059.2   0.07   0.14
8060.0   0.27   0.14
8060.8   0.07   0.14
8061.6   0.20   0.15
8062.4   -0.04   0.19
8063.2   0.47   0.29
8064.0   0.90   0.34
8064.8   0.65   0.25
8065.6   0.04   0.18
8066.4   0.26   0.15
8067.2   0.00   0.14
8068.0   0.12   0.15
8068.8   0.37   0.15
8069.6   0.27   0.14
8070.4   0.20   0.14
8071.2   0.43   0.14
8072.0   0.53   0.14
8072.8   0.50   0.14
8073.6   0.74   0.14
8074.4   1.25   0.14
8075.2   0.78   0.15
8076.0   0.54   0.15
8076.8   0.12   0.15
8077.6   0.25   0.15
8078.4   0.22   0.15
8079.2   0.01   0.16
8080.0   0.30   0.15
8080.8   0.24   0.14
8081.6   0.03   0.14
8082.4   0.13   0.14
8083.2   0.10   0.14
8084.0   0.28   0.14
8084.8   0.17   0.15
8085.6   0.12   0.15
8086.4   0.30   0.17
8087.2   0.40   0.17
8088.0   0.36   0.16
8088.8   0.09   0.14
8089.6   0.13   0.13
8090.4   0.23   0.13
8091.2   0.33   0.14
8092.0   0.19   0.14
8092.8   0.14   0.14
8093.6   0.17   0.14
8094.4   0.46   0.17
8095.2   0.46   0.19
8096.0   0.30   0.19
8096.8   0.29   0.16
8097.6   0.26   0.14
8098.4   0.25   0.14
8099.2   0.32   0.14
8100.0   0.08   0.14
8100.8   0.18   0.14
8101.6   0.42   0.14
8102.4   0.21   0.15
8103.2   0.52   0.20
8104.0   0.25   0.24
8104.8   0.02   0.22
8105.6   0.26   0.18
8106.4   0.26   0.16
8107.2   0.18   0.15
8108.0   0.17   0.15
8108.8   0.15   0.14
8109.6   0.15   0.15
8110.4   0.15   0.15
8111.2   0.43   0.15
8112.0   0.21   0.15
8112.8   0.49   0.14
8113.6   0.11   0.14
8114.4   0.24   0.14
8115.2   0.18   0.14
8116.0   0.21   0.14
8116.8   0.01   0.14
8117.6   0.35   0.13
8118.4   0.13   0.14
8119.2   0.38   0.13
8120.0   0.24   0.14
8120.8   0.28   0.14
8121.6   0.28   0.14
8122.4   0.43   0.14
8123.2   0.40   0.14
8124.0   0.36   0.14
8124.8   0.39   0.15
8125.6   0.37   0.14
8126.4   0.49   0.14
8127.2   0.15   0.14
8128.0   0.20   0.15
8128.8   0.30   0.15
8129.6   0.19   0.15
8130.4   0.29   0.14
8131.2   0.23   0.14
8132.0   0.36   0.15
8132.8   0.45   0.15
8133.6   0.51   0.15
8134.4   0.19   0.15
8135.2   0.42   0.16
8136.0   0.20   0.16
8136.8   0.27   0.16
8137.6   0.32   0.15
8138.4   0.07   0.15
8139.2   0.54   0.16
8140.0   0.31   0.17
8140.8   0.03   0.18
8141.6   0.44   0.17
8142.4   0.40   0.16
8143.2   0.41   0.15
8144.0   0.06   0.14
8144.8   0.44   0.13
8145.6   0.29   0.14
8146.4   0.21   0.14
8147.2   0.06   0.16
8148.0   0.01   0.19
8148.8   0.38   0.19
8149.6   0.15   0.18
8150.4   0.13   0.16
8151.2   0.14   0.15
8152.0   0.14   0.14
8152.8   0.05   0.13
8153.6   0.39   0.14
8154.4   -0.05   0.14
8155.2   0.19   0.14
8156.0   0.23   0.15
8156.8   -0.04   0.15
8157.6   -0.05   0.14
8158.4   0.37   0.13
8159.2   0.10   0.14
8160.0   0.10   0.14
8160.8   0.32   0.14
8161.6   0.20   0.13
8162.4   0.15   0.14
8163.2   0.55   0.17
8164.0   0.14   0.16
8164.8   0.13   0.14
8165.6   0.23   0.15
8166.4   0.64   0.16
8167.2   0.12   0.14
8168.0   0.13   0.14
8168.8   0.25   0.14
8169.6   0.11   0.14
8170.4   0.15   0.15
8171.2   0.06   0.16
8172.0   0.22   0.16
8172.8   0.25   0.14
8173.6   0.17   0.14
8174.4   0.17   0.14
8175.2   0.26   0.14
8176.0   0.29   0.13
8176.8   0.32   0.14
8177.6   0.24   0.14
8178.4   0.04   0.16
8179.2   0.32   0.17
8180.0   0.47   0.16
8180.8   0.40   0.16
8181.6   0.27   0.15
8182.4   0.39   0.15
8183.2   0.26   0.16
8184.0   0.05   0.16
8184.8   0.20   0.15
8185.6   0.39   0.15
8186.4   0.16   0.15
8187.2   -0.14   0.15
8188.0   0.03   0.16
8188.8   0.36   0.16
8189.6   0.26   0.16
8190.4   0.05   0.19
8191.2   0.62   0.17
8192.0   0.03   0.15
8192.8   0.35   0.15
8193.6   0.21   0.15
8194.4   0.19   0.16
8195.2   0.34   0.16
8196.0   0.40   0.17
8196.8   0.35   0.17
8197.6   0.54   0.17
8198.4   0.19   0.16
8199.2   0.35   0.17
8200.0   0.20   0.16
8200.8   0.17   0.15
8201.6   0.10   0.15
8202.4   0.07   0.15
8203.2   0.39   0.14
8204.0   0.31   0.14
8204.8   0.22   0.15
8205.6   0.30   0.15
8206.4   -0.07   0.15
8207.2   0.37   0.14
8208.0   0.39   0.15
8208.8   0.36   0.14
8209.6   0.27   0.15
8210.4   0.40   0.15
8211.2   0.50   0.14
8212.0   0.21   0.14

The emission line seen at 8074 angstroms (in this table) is H-gamma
